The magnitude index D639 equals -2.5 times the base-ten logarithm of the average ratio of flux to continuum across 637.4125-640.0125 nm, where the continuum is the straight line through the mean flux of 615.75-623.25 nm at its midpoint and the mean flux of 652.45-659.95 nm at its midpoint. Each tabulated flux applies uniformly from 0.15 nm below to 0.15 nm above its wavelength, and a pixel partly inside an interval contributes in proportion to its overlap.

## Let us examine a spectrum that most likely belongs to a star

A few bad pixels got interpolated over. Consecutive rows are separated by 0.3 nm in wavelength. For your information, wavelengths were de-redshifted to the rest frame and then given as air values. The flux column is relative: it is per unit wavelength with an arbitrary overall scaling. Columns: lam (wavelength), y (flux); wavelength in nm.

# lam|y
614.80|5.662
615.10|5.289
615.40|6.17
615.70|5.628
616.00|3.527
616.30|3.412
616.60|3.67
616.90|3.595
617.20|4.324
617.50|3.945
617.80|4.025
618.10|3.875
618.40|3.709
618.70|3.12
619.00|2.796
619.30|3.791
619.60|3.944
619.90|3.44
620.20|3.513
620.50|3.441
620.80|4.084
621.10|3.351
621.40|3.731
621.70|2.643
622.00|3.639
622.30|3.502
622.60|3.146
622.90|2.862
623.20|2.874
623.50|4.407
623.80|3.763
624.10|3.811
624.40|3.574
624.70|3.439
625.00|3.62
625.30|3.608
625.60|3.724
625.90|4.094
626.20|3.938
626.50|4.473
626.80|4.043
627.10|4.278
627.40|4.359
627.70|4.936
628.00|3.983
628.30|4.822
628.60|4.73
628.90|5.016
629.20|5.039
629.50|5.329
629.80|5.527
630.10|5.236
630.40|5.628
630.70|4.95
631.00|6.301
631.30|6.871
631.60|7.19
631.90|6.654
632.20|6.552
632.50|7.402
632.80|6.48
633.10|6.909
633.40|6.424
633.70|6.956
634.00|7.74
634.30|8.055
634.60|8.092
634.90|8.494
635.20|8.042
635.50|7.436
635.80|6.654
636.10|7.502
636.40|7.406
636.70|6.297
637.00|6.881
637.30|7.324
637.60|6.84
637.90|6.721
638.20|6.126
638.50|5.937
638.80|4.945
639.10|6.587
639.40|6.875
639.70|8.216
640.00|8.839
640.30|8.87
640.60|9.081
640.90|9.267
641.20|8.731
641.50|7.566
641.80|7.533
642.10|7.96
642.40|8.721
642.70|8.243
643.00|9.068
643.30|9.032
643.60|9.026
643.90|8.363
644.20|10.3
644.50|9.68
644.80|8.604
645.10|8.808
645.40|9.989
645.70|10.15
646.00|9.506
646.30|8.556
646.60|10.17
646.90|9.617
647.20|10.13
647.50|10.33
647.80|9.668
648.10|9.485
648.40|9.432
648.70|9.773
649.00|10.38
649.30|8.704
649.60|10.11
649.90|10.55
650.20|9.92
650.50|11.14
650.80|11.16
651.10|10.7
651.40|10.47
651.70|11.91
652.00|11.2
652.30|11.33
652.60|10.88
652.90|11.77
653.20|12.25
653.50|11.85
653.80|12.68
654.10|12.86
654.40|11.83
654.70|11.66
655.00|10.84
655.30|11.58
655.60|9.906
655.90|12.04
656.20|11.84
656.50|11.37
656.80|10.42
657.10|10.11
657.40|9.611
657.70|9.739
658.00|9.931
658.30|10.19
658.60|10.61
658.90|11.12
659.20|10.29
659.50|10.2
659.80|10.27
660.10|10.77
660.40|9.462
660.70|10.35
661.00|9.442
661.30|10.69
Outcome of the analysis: 0.12 mag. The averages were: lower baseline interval 3.56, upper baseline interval 11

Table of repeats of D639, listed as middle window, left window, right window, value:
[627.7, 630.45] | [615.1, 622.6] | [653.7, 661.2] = 0.131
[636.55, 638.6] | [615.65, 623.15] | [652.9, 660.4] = 0.093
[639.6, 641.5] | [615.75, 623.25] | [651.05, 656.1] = -0.034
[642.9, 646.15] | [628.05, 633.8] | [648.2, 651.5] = -0.038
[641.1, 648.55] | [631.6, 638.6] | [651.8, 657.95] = 0.001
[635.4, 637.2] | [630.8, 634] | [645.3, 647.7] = 0.088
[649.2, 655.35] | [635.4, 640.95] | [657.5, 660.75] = -0.208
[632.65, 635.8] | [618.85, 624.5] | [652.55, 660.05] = -0.191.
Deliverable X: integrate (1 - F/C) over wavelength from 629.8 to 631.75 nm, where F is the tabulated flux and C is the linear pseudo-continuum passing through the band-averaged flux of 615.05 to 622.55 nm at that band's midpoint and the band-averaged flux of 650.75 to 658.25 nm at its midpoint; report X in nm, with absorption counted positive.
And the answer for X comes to 0.10 nm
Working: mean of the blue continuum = 3.82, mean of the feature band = 5.99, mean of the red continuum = 11.2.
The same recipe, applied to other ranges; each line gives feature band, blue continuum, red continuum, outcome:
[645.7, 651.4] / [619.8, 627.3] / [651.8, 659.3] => -0.295 nm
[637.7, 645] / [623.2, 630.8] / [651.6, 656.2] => 0.168 nm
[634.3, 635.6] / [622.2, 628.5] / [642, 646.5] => -0.303 nm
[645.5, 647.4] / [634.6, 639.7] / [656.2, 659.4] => -0.269 nm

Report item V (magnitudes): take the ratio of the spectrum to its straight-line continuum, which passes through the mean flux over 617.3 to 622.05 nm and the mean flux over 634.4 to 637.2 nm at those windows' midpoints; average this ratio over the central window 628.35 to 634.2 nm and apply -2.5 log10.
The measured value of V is 0.04 mag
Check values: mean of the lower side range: 3.57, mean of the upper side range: 7.43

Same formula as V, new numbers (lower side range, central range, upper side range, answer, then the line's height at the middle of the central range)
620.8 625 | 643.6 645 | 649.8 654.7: 0.01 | 9.27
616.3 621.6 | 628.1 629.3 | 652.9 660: 0.15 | 5.57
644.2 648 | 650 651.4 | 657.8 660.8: -0.09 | 9.86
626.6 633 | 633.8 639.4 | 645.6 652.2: 0.01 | 7.15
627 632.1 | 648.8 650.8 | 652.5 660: -0.06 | 9.66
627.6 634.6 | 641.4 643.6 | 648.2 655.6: 0.05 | 8.78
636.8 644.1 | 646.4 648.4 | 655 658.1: -0.09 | 9.03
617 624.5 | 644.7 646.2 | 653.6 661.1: -0.12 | 8.44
